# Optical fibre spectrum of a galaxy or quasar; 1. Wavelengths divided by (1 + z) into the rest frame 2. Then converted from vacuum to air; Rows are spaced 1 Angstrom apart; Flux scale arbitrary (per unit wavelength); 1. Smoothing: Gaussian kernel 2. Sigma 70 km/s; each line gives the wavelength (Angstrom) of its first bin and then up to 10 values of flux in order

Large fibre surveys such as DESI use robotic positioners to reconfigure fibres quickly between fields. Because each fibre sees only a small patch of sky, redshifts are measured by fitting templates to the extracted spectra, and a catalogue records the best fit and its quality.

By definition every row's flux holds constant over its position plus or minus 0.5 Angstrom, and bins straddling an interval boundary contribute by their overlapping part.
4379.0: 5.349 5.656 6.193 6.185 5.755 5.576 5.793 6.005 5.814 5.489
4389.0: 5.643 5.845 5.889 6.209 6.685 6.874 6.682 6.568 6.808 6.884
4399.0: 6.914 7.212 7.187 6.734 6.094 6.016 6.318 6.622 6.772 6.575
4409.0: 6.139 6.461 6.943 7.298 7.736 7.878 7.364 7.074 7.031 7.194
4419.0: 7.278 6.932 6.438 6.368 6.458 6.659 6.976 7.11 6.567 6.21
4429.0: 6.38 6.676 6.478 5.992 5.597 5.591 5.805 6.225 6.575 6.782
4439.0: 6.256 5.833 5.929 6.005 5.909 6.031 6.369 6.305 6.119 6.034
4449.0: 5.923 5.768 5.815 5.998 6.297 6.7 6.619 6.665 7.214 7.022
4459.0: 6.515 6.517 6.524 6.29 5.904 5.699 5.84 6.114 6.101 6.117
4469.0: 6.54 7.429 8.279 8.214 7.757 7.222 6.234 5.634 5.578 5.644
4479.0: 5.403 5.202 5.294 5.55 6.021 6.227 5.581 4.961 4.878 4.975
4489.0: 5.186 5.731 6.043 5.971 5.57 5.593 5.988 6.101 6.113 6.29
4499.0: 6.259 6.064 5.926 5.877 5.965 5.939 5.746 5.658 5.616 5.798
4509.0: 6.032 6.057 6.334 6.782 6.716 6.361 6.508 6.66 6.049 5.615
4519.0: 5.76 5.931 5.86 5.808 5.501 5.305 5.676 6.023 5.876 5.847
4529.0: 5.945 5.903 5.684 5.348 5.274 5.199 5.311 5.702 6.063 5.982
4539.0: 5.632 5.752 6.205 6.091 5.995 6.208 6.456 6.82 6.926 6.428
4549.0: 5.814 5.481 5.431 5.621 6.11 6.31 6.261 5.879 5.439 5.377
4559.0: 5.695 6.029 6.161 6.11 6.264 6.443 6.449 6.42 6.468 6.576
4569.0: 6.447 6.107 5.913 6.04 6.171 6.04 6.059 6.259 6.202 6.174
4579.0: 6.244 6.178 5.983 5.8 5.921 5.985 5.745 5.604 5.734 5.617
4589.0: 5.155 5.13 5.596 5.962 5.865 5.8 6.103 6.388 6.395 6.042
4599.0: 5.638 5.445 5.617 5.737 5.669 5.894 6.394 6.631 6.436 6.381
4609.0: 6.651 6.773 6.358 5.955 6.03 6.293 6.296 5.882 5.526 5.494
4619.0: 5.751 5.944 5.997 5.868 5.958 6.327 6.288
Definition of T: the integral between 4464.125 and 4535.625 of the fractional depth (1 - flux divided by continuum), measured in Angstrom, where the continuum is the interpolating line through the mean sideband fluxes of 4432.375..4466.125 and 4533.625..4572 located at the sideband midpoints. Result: 1.9 Angstrom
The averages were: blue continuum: 6.2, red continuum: 6.04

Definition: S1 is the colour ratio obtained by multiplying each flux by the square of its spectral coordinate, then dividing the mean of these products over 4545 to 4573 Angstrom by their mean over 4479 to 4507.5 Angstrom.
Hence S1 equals 1.10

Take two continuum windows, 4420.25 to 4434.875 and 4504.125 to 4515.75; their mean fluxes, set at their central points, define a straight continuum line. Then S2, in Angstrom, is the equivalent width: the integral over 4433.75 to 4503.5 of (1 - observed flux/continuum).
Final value 1.6 Angstrom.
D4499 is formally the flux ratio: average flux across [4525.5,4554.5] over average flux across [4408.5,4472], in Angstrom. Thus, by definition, 0.91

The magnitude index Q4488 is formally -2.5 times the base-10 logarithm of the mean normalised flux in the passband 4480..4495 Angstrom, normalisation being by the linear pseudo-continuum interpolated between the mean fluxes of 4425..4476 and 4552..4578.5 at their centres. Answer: 0.14 mag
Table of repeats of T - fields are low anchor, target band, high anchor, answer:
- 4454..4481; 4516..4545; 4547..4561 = 1.17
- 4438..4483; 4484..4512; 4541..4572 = 1.84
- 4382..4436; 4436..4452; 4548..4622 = 0.75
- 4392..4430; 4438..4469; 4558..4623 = 1.77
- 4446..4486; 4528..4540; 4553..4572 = 1.01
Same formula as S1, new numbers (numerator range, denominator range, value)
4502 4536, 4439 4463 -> 0.97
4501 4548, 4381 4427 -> 0.95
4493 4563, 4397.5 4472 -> 0.95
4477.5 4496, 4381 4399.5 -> 0.94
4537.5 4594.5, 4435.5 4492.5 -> 1.02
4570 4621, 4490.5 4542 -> 1.05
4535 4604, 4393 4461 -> 0.97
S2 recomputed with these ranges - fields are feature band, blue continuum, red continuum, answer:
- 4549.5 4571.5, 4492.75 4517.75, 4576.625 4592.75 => -0.6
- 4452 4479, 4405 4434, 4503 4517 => -0.4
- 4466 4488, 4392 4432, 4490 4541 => 0.3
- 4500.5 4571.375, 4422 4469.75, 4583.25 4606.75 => 0.3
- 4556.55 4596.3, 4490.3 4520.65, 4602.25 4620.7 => 0.7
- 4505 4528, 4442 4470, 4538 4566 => 0.6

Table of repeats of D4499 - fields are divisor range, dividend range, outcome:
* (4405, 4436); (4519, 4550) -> 0.88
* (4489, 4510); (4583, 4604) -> 0.98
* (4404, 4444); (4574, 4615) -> 0.91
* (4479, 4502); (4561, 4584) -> 1.09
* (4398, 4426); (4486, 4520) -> 0.87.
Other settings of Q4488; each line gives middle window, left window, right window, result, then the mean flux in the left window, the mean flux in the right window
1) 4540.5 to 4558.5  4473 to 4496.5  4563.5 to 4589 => -0.01 mag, 5.72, 6.08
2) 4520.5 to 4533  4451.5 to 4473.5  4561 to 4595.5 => 0.11 mag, 6.65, 6.02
